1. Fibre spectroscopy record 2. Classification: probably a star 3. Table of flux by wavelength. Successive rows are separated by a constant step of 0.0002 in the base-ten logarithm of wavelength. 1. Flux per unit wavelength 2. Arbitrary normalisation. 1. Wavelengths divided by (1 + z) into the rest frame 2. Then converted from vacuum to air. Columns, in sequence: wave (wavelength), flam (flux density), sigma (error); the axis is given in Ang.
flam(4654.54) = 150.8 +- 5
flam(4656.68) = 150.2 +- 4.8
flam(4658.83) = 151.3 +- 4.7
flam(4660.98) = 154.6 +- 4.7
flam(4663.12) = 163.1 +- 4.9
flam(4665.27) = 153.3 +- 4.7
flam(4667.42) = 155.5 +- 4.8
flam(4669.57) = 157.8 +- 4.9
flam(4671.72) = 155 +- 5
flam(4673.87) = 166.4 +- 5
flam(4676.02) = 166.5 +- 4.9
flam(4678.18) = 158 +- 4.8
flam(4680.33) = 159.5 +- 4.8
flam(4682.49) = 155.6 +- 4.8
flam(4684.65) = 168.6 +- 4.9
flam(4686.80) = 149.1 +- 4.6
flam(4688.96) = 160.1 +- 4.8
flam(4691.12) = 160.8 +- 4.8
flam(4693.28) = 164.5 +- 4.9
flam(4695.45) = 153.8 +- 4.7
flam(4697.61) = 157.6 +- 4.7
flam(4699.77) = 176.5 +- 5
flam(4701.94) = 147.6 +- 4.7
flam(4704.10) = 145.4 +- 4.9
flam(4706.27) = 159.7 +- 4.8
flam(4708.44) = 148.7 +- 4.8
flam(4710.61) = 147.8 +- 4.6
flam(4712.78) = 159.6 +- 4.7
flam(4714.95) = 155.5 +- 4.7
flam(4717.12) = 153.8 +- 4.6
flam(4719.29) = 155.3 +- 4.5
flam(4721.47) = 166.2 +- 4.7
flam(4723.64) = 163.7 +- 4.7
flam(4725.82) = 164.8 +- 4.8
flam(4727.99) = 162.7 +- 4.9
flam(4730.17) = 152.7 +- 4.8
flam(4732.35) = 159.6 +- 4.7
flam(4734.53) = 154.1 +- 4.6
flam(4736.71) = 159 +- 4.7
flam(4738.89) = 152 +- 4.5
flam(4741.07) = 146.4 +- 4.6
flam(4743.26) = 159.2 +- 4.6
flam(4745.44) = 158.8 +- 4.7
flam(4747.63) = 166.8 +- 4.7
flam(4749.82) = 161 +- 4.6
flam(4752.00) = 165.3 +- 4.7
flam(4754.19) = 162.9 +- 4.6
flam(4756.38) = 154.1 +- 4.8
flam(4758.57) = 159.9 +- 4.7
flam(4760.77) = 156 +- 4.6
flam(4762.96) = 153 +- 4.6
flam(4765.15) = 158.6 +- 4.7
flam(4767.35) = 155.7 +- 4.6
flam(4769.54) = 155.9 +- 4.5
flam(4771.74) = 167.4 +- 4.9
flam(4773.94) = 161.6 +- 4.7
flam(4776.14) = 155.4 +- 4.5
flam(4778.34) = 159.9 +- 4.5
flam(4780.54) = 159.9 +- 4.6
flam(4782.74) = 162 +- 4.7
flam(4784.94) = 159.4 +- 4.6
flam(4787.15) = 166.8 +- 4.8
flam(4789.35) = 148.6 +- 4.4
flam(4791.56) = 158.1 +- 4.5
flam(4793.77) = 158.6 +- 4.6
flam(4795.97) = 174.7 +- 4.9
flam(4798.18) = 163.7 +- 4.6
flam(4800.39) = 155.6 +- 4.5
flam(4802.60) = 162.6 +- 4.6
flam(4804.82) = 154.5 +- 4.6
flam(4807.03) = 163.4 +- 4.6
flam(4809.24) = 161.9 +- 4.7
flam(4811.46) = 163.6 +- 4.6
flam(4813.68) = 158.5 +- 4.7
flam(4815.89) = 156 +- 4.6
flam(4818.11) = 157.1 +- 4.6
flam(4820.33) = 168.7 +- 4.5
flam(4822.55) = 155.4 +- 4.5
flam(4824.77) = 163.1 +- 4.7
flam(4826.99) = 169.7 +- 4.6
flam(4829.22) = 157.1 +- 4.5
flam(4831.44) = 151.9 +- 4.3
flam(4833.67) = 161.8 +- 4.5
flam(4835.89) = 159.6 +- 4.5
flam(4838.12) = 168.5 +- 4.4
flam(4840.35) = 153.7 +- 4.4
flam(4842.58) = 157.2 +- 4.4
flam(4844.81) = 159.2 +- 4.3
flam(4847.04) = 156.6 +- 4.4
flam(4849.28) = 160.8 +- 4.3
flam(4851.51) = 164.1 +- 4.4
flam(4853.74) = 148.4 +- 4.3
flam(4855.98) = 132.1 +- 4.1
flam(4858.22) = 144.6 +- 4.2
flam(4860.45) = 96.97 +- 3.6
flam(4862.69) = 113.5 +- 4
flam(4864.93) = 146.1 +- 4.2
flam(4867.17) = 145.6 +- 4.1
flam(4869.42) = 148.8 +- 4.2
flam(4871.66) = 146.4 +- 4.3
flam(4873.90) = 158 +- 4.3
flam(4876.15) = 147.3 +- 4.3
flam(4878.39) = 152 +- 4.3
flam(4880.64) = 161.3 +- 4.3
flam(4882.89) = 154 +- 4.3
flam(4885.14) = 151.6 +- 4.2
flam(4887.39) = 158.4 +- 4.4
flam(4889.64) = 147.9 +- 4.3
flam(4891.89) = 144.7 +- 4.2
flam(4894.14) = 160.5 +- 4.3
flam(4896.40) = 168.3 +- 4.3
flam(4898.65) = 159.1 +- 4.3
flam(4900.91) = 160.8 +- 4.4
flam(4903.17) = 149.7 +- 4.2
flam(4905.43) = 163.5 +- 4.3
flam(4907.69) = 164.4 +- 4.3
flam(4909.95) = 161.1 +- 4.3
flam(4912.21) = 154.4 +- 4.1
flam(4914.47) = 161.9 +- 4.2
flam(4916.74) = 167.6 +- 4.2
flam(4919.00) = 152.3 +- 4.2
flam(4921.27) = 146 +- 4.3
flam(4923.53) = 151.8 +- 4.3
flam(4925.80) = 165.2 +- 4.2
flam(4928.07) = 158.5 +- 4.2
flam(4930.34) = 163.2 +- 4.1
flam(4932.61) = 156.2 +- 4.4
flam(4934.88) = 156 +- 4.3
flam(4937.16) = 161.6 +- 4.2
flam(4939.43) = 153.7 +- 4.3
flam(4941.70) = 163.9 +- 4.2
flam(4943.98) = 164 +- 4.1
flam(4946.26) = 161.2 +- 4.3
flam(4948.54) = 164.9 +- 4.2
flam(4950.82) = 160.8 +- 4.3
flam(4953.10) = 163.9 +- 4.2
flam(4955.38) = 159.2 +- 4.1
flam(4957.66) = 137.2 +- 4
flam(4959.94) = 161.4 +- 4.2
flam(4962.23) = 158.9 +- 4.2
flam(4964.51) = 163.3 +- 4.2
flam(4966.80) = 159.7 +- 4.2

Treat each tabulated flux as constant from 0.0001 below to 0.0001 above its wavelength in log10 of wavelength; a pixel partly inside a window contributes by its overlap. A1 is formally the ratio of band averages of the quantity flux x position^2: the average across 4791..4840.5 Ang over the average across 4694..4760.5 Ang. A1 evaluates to 1.1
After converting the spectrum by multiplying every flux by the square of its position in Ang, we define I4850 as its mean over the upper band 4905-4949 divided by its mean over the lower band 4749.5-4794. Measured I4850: 1.1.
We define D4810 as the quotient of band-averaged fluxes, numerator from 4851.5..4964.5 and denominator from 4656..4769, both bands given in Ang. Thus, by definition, 1.0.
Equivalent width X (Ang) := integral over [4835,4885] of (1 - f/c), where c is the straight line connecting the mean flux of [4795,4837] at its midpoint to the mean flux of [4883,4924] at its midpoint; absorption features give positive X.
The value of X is 3.2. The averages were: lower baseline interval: 161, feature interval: 149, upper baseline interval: 157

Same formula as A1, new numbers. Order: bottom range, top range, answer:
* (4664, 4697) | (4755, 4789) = 1.04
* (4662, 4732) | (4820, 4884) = 1.02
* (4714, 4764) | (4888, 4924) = 1.06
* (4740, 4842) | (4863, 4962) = 1.03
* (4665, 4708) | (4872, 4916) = 1.08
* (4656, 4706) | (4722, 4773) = 1.03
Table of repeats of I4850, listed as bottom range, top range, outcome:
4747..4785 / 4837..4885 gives 0.97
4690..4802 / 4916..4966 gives 1.08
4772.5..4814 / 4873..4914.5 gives 1.02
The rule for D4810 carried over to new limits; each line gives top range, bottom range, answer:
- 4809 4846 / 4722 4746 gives 1.01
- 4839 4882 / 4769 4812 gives 0.92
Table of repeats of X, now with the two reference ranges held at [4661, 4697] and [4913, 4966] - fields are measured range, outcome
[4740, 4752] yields 0.0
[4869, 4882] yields 0.5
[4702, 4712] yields 0.5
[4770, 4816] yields -0.5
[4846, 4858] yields 0.5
